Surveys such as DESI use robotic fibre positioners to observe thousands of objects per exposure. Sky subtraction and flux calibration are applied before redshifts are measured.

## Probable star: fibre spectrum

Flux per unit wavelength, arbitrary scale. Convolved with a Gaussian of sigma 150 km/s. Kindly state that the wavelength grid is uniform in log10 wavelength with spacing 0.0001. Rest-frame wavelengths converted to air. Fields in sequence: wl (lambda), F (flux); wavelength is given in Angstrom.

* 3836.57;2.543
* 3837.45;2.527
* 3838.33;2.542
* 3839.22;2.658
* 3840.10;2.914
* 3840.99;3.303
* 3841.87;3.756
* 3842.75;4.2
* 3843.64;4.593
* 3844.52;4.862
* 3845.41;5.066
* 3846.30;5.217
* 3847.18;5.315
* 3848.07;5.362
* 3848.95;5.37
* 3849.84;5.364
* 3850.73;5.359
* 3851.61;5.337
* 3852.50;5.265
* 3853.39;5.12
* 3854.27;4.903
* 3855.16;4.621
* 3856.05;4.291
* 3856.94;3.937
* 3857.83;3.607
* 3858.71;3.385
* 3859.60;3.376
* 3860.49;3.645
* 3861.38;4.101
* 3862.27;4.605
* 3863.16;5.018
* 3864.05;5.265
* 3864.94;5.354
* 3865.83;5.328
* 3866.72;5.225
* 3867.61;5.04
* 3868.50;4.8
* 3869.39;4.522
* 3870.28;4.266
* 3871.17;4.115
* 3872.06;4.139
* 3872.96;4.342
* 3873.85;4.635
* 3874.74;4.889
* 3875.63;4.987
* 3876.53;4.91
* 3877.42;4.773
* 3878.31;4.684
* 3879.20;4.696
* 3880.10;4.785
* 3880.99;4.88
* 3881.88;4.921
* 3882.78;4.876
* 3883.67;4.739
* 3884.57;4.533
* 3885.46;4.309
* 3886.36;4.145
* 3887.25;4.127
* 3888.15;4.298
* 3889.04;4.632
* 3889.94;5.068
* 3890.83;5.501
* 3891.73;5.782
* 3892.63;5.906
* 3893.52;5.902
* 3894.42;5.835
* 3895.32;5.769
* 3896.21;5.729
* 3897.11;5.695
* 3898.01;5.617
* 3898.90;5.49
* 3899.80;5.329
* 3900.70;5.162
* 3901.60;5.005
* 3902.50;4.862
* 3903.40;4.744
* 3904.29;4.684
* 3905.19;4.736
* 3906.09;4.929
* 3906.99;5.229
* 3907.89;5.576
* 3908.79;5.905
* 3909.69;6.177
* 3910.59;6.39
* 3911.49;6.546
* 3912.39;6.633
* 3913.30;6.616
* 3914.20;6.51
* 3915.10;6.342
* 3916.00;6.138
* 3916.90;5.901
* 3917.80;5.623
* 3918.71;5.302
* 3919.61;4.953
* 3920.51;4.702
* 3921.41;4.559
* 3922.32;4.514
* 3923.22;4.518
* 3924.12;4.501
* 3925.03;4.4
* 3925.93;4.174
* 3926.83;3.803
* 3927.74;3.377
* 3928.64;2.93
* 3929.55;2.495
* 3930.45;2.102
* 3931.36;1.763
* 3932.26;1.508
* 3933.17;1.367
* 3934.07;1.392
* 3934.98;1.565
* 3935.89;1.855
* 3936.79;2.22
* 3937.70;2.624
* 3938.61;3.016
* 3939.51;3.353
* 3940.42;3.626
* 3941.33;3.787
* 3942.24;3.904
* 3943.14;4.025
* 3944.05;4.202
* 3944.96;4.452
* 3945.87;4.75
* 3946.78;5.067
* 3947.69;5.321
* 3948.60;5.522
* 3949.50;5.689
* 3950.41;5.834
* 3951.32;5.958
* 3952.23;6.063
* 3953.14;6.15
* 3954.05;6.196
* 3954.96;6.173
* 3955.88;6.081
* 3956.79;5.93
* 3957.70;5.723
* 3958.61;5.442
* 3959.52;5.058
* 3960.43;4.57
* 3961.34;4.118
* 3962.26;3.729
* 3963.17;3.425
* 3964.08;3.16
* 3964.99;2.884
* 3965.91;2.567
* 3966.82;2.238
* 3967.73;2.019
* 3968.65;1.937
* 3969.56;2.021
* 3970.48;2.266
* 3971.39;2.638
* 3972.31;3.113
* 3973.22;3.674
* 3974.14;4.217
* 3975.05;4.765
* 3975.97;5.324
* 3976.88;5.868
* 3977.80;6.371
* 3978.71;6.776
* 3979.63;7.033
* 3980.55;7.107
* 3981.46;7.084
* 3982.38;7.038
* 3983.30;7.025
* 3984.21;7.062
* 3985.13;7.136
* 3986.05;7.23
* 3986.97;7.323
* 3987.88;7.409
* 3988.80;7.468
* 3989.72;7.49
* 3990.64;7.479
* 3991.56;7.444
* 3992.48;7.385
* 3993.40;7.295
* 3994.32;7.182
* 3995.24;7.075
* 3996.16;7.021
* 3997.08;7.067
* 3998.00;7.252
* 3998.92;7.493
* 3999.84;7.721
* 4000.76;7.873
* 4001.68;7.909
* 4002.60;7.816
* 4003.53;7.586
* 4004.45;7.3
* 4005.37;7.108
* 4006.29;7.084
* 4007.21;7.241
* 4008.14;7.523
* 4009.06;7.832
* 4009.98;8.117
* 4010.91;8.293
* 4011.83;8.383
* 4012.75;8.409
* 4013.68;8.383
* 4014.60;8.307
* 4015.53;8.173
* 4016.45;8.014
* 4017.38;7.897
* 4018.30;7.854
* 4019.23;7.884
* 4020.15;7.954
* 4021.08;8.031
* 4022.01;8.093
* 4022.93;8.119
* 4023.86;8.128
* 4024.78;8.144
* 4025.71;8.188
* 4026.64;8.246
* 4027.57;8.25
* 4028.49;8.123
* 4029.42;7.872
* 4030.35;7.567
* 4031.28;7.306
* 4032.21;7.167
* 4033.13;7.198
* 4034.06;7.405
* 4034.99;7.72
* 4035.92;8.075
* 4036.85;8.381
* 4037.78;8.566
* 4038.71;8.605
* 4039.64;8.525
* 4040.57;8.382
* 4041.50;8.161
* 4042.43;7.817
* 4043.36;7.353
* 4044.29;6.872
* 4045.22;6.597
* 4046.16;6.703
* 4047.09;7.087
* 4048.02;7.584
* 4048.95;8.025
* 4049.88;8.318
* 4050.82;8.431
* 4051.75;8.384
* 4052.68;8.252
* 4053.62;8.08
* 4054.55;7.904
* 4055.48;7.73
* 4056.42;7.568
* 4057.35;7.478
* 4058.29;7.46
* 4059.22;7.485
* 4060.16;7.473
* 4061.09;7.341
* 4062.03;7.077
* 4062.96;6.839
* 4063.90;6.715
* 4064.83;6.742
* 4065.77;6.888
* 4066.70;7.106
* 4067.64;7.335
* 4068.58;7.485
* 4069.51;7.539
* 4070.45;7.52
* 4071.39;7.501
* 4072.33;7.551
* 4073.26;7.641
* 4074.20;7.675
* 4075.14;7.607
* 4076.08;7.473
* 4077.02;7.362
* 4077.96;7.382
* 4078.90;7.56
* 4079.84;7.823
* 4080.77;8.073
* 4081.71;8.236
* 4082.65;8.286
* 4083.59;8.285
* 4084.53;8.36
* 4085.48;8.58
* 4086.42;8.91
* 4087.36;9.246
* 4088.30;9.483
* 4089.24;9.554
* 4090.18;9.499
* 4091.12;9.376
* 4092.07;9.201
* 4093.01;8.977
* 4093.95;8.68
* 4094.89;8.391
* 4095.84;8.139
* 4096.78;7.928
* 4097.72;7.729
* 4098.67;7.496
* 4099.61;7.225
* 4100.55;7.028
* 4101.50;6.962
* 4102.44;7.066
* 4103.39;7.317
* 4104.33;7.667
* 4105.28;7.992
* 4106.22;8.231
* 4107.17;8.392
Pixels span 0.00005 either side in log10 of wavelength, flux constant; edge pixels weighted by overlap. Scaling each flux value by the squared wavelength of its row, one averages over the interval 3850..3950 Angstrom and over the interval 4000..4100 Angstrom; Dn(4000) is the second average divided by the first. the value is 1.85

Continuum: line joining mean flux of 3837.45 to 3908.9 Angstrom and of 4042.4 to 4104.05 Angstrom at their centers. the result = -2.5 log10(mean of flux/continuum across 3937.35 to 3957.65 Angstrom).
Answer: 0.20 mag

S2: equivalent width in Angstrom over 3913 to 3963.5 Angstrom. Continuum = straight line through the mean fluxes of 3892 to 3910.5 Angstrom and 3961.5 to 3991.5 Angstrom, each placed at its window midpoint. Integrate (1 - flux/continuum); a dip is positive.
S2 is 8.67 Angstrom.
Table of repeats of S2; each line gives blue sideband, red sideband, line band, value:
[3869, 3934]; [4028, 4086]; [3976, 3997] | -2.3 Angstrom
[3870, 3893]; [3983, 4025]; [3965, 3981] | 6.6 Angstrom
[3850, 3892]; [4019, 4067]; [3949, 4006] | 6.7 Angstrom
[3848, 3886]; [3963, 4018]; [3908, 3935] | 4.6 Angstrom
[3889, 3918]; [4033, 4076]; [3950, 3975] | 8.6 Angstrom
